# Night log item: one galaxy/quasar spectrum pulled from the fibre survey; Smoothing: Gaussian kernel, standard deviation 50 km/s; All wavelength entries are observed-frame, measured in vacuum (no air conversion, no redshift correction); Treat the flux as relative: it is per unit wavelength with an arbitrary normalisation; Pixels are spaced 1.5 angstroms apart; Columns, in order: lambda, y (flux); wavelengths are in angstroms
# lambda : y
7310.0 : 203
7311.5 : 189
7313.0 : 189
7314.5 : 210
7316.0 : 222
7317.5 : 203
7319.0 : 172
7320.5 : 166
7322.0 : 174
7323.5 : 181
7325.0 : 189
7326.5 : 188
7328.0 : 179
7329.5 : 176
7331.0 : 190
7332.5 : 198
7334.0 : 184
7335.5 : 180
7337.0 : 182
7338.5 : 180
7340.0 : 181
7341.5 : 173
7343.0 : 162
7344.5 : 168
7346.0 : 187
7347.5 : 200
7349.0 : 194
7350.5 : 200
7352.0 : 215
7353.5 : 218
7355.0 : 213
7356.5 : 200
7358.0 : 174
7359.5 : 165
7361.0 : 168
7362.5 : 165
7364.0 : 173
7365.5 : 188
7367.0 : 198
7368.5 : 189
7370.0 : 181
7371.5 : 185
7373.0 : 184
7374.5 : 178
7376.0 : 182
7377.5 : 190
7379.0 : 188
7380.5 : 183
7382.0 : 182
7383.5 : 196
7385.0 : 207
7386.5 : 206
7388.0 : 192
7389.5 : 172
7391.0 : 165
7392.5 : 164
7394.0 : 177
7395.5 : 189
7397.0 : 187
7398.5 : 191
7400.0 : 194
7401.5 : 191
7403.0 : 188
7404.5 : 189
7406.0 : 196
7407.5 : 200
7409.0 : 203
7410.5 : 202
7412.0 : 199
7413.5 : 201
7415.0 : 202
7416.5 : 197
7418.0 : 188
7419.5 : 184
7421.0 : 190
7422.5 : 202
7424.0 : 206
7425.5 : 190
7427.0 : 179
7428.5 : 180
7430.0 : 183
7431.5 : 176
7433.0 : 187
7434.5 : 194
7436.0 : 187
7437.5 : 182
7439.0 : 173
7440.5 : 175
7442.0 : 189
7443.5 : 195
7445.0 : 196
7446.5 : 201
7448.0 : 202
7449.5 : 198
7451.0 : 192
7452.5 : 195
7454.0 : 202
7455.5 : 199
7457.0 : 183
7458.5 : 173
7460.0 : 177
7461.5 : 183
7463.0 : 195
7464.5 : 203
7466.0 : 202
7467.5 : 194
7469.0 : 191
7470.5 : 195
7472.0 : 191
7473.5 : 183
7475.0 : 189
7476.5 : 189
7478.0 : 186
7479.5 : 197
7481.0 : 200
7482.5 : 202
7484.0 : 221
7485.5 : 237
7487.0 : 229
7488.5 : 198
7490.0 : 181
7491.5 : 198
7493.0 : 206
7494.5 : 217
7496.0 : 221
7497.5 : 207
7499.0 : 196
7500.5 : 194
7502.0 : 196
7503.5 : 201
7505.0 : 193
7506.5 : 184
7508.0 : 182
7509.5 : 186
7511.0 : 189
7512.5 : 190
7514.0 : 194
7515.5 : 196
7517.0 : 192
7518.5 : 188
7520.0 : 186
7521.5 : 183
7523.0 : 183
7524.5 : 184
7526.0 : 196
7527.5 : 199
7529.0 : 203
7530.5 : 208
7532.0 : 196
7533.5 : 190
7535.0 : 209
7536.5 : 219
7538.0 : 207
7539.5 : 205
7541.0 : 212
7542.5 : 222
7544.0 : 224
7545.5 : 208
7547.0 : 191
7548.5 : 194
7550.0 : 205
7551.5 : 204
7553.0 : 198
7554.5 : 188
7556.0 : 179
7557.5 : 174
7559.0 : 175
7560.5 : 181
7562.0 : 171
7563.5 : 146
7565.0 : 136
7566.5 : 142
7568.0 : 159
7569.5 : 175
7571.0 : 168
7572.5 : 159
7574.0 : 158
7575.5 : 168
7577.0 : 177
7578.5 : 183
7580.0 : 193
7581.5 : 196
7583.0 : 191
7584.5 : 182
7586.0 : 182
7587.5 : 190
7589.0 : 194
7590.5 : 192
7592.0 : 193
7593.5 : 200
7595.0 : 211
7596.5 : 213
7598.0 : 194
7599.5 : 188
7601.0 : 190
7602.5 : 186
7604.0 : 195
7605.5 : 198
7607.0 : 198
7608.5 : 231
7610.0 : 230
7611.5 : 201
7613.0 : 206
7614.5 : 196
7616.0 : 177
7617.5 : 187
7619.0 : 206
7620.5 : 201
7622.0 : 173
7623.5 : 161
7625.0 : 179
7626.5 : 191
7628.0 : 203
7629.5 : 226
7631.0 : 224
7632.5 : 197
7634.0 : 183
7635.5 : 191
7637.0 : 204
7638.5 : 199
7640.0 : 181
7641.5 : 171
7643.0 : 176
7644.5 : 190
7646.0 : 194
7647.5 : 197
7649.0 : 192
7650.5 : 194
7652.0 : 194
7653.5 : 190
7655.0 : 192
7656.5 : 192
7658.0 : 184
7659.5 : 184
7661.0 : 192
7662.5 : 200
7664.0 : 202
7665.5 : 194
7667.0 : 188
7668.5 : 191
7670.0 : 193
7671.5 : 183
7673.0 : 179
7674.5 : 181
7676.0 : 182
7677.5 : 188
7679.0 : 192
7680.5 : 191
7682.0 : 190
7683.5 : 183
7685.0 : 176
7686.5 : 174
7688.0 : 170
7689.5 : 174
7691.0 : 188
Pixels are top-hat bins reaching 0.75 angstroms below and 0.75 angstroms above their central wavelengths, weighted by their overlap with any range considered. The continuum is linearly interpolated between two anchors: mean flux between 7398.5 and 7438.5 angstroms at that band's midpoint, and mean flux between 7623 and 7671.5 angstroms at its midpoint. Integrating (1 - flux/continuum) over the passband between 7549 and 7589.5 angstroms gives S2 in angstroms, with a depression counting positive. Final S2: 3.2 angstroms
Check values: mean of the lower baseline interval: 192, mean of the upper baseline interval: 192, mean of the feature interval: 177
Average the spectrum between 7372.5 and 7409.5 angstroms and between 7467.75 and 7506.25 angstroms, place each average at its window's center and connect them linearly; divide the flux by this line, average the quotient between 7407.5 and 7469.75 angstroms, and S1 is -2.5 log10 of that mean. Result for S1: 0.01 mag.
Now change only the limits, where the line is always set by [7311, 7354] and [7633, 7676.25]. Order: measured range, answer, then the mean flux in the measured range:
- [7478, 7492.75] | -0.10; 206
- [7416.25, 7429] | -0.01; 191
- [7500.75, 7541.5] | -0.04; 195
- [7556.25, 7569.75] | 0.17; 162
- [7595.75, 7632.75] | -0.05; 198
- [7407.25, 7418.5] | -0.06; 199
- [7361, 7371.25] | 0.04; 181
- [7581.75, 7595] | -0.02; 192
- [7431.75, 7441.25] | 0.03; 183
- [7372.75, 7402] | 0.01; 186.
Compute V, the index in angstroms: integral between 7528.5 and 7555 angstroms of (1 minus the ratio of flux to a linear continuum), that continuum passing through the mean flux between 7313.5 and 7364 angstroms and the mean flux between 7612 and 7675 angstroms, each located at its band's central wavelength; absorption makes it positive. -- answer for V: -2.1 angstroms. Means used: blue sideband 186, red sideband 191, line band 205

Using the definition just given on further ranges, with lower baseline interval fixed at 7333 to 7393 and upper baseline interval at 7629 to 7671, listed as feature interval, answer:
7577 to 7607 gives -0.2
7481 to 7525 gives -2.0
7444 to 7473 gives -0.8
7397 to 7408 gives -0.3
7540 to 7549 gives -0.9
